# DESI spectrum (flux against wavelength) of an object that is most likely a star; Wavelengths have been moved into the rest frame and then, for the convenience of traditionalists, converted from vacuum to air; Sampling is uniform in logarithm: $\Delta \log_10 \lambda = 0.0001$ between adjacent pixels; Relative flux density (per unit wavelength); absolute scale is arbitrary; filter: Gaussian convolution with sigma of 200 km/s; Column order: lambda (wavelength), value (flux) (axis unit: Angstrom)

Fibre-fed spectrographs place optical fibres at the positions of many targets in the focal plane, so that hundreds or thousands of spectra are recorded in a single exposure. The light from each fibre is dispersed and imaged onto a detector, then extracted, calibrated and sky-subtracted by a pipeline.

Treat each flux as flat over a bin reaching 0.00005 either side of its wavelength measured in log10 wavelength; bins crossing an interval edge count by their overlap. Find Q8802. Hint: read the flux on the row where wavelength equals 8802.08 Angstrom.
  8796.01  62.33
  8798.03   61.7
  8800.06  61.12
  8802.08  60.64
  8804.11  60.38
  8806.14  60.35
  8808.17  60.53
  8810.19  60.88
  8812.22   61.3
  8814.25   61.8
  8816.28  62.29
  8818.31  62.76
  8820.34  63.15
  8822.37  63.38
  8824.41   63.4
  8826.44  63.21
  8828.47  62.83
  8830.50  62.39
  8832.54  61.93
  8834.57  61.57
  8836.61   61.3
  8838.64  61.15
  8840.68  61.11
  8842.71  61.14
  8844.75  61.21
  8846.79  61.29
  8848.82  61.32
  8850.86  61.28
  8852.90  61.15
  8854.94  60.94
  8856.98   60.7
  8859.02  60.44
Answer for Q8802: 60.64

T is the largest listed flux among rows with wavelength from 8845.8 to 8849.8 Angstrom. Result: 61.32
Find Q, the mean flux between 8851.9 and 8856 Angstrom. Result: 61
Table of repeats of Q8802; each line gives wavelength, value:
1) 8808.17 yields 60.53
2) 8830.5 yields 62.39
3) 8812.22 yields 61.3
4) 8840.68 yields 61.11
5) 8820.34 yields 63.15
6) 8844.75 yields 61.21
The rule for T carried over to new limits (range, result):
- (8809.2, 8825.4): 63.4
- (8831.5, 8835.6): 61.93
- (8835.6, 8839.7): 61.3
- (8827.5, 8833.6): 62.83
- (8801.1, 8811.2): 60.88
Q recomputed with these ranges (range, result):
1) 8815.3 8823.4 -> 62.9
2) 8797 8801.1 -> 61.5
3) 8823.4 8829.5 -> 63.2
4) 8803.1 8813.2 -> 60.7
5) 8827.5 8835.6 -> 62.1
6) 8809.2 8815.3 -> 61.3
